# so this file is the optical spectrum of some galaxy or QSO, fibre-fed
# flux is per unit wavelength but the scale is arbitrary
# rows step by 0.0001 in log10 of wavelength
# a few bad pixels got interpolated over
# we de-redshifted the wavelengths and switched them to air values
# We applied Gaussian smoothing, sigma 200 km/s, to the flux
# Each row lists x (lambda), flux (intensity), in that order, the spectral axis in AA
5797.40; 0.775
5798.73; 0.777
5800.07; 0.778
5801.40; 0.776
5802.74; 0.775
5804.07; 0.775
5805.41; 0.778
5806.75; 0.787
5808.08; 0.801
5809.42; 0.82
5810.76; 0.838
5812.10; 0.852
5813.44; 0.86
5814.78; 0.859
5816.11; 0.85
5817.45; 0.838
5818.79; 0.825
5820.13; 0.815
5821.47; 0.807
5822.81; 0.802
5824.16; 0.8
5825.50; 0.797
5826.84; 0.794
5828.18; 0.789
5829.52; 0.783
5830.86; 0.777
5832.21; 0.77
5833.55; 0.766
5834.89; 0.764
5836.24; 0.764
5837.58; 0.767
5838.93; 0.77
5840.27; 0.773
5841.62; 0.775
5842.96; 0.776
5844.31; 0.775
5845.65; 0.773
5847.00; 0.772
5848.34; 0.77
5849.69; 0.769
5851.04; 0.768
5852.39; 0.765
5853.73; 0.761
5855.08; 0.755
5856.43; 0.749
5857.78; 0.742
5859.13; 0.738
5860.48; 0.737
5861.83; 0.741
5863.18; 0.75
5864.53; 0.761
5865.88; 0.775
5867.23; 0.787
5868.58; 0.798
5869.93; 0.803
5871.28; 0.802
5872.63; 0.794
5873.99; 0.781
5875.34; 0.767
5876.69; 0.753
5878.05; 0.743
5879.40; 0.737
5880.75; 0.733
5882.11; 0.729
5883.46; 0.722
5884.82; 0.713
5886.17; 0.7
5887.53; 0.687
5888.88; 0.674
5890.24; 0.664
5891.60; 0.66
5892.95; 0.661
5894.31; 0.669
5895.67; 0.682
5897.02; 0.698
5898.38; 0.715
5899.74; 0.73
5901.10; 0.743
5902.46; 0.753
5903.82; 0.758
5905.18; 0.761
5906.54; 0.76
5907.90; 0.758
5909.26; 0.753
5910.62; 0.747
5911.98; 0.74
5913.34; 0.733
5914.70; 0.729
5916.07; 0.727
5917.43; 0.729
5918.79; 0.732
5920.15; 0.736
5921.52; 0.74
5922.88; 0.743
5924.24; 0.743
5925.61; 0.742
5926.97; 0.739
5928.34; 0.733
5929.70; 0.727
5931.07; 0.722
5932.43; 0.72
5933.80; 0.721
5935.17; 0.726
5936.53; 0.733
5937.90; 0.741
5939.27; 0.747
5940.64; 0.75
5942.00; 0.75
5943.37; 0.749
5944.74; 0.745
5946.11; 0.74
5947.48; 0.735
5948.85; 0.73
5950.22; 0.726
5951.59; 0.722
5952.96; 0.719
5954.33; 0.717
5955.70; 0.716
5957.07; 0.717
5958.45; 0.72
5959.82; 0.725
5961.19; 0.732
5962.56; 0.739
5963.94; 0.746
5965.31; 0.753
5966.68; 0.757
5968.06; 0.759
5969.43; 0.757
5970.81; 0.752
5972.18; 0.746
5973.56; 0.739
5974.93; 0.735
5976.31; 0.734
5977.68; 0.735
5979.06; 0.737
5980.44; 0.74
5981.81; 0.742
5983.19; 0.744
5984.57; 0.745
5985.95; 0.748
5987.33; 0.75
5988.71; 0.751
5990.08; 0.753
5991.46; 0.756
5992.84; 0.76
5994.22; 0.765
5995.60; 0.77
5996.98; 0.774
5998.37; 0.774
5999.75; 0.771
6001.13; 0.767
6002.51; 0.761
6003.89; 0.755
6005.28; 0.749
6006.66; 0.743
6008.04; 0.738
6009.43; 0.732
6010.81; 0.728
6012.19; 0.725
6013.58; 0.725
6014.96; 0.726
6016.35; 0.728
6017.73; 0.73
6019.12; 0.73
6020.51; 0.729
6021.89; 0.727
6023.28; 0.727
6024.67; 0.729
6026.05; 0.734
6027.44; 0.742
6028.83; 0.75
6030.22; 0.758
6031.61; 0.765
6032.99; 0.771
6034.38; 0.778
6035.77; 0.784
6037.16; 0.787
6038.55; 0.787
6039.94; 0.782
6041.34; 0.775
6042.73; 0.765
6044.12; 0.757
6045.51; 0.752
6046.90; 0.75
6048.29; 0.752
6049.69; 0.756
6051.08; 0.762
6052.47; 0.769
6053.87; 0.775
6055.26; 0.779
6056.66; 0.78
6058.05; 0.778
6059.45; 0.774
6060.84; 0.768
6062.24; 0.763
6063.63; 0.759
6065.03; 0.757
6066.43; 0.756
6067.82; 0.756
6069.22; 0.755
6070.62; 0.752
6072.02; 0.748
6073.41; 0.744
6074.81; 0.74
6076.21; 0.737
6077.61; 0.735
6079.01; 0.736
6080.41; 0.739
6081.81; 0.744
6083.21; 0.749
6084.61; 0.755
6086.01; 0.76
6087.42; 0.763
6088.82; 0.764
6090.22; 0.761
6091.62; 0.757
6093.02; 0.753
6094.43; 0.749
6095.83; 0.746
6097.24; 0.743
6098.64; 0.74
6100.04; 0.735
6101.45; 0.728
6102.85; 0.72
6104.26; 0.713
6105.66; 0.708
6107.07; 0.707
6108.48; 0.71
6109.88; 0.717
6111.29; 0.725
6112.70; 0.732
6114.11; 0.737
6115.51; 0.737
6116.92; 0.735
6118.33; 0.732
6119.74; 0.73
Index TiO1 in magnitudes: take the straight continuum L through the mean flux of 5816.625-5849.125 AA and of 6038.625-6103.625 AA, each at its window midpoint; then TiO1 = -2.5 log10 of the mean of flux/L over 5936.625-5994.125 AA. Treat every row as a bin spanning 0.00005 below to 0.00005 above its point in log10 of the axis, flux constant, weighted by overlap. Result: 0.04 mag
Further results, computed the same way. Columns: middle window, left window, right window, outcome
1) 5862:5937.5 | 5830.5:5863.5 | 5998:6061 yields 0.036 mag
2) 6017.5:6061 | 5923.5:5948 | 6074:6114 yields -0.032 mag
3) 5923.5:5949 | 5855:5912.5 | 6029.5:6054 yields 0.016 mag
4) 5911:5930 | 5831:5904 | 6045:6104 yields 0.018 mag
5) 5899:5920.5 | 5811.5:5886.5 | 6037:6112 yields 0.037 mag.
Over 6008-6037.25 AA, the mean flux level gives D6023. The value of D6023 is 0.742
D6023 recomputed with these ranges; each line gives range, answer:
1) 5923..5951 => 0.736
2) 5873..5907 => 0.72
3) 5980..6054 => 0.753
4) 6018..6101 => 0.755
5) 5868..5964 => 0.733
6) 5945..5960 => 0.725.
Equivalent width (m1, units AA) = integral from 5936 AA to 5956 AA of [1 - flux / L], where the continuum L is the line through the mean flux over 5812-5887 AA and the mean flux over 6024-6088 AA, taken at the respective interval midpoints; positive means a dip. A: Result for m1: 0.8 AA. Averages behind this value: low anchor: 0.775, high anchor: 0.759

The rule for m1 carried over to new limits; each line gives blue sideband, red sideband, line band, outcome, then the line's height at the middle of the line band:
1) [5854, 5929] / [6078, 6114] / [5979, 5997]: -0.36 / 0.738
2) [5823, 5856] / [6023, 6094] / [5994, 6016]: 0.37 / 0.762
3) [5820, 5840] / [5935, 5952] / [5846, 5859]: 0.23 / 0.774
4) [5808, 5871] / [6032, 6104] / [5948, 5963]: 0.92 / 0.771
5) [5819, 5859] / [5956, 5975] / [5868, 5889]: 0.47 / 0.765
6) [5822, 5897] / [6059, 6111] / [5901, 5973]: 1.09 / 0.75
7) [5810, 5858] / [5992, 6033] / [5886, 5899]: 1.59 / 0.775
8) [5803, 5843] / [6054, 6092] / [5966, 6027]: 1.94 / 0.769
